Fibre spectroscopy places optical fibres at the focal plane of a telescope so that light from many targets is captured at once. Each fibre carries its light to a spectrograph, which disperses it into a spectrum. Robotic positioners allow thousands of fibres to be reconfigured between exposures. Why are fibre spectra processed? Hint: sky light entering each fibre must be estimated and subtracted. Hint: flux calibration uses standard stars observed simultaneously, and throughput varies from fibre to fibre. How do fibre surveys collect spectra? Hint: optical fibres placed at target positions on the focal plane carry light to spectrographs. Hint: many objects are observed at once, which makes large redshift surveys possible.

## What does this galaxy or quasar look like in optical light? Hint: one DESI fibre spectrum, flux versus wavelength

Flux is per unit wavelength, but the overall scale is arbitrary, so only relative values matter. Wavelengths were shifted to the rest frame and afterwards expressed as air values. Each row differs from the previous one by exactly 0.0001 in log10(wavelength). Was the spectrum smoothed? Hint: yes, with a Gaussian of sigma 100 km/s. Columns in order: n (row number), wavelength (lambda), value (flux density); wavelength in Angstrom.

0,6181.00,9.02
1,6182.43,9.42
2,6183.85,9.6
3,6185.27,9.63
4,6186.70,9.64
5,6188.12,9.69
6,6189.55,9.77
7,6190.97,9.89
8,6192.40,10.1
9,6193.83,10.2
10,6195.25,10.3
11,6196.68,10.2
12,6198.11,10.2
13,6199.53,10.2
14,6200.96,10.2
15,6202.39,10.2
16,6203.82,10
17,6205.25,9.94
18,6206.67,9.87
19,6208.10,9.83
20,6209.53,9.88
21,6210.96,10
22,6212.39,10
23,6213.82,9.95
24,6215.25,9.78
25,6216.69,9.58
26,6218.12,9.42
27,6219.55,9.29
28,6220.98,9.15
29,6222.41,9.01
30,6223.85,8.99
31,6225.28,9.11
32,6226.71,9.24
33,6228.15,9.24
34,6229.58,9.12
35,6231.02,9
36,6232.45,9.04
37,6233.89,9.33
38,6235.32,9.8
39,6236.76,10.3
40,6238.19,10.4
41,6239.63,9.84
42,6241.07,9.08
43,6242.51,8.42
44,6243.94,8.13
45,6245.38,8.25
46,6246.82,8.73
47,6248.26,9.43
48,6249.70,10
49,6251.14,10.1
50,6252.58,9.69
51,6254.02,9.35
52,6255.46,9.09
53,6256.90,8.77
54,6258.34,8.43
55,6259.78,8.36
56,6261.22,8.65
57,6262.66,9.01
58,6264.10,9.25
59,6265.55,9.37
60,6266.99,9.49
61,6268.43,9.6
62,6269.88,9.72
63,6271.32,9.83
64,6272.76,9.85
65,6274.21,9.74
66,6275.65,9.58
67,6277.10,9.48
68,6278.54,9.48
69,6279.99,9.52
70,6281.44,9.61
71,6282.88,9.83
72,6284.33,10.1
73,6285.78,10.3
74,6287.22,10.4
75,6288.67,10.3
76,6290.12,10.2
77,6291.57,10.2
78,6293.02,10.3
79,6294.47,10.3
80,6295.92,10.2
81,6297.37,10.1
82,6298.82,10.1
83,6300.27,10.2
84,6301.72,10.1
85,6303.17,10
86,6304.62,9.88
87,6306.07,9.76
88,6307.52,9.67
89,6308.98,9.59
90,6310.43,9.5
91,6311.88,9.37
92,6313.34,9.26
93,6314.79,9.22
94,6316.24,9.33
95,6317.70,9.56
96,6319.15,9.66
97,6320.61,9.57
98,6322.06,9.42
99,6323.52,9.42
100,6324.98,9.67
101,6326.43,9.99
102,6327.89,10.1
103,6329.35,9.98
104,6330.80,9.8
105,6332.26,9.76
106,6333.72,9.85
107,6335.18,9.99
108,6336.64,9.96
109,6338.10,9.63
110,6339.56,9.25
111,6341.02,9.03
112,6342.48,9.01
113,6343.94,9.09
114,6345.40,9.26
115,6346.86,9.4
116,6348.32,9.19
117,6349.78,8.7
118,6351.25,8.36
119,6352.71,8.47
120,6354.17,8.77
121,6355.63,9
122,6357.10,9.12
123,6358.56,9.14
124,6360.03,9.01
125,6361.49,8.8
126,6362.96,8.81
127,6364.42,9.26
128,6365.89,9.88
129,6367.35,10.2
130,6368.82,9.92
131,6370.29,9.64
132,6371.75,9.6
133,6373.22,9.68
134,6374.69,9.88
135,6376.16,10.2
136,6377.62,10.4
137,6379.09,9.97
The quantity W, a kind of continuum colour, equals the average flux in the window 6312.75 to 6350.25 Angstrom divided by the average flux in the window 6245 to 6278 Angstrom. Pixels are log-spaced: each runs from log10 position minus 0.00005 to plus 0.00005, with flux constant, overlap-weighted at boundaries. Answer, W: 1.02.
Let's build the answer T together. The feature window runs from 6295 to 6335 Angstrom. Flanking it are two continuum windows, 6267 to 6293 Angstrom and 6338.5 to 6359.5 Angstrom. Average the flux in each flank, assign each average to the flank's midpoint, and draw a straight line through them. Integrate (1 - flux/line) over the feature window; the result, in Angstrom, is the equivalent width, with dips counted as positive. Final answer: -1.4 Angstrom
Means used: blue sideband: 9.87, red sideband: 8.99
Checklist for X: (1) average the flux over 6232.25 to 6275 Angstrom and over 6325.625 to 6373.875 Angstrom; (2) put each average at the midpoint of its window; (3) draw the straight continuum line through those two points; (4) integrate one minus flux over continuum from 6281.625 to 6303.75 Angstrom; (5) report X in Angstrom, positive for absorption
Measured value -2.0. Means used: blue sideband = 9.31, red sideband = 9.38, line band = 10.2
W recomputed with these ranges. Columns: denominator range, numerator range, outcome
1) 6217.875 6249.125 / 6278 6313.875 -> 1.08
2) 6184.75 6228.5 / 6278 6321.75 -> 1.01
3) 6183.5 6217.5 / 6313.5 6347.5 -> 0.96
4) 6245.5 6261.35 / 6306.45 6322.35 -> 1.04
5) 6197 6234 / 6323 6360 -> 0.97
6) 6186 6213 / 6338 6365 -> 0.90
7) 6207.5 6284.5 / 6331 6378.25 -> 1.00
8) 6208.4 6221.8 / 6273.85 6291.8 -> 1.02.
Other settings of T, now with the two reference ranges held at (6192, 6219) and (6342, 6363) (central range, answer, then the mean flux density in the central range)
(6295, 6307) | -0.9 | 10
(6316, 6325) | -0.3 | 9.51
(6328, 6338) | -0.9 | 9.88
